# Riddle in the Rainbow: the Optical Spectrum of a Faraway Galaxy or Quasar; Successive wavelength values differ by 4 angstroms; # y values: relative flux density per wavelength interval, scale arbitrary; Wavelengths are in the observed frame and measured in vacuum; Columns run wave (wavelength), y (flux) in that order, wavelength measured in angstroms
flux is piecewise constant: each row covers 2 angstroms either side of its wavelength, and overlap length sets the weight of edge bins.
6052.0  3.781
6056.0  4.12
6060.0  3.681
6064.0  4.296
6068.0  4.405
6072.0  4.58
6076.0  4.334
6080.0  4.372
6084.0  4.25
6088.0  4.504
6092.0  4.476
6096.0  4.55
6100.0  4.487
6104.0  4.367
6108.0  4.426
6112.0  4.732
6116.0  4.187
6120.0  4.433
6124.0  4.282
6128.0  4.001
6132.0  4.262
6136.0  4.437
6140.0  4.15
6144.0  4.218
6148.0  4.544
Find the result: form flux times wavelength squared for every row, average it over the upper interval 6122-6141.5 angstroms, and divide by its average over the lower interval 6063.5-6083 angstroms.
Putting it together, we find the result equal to 0.98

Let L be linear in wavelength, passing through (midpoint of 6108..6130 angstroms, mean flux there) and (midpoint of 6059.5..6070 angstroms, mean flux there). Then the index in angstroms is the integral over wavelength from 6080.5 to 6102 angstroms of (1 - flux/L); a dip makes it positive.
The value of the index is -0.94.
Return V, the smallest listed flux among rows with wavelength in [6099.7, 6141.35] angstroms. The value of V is 4.001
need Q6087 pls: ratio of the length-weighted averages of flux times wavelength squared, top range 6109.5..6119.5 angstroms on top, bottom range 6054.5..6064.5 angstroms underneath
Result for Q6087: 1.14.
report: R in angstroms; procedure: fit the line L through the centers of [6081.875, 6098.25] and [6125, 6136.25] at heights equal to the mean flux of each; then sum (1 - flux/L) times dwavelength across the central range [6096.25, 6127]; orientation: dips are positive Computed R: -0.7 angstroms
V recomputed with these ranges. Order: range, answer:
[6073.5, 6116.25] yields 4.187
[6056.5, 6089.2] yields 3.681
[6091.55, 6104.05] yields 4.367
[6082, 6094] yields 4.25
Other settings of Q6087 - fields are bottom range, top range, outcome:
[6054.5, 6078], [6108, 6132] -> 1.04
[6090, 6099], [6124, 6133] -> 0.93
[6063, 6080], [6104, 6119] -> 1.02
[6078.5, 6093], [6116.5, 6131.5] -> 0.98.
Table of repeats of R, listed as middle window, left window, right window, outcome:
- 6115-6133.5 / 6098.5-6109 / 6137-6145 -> 0.3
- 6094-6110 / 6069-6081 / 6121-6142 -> -0.4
